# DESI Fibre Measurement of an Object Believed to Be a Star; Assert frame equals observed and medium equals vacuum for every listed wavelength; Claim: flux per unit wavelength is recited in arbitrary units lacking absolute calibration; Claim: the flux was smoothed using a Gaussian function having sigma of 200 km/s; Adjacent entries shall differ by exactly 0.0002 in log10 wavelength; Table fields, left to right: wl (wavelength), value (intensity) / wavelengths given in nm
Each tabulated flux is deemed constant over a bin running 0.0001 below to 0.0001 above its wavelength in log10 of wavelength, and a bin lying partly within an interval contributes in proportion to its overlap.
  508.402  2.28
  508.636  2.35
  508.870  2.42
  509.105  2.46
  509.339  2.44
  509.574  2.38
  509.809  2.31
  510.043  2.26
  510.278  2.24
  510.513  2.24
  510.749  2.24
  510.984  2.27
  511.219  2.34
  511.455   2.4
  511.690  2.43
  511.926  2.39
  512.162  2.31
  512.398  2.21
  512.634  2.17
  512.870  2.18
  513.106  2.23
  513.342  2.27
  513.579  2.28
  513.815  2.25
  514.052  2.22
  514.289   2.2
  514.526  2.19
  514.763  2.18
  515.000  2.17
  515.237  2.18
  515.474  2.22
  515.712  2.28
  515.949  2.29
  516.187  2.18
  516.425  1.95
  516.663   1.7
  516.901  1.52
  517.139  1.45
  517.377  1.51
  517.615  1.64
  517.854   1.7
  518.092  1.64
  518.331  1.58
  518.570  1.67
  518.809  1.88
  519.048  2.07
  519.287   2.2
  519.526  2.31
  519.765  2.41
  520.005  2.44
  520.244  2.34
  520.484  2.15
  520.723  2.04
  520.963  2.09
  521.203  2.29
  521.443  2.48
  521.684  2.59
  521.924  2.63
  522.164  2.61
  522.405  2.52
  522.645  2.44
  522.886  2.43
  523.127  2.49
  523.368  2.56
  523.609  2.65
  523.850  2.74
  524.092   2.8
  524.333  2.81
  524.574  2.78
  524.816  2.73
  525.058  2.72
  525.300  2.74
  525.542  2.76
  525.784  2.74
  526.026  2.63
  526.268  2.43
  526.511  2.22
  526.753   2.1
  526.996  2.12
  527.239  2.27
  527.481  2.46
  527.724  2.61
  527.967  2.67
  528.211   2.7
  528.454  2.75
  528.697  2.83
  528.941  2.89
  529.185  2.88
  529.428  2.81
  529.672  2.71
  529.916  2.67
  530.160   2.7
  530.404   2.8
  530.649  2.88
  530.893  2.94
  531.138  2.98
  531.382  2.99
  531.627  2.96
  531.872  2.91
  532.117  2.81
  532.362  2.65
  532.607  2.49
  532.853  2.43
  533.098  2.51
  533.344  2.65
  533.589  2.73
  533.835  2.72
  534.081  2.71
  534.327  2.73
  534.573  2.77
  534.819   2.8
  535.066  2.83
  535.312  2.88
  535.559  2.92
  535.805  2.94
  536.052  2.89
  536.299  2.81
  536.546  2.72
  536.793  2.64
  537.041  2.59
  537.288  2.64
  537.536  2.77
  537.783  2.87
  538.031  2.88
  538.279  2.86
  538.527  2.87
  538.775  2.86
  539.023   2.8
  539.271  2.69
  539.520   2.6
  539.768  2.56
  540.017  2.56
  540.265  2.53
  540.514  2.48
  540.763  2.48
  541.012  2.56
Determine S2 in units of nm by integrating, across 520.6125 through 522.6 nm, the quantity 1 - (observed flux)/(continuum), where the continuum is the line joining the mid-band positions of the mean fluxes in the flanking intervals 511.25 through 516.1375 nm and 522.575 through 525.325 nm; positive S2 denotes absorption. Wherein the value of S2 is 0.12 nm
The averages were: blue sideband 2.25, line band 2.41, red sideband 2.66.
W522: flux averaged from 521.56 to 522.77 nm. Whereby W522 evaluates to 2.56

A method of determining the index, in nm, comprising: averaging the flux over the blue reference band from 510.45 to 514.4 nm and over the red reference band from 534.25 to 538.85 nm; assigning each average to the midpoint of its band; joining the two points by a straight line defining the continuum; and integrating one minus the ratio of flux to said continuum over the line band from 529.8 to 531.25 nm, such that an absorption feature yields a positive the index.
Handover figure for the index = -0.09 nm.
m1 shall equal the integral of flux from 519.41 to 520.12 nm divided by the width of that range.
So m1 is 2.39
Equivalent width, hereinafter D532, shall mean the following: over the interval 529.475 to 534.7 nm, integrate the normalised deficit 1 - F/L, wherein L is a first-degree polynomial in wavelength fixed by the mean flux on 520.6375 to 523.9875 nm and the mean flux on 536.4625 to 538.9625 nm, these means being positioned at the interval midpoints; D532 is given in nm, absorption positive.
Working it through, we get -0.17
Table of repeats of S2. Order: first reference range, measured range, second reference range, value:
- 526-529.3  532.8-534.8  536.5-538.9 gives 0.01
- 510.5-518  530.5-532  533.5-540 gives -0.19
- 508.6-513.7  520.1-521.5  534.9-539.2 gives 0.15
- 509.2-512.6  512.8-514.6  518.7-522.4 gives 0.07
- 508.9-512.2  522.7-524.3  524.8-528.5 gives -0.08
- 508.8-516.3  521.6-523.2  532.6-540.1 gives -0.04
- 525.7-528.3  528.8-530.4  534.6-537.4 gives -0.15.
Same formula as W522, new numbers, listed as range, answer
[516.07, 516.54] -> 2.06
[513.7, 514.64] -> 2.21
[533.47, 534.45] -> 2.72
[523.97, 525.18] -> 2.77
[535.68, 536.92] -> 2.8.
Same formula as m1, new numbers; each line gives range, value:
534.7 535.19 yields 2.81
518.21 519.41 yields 1.88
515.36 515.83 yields 2.25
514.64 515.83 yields 2.21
